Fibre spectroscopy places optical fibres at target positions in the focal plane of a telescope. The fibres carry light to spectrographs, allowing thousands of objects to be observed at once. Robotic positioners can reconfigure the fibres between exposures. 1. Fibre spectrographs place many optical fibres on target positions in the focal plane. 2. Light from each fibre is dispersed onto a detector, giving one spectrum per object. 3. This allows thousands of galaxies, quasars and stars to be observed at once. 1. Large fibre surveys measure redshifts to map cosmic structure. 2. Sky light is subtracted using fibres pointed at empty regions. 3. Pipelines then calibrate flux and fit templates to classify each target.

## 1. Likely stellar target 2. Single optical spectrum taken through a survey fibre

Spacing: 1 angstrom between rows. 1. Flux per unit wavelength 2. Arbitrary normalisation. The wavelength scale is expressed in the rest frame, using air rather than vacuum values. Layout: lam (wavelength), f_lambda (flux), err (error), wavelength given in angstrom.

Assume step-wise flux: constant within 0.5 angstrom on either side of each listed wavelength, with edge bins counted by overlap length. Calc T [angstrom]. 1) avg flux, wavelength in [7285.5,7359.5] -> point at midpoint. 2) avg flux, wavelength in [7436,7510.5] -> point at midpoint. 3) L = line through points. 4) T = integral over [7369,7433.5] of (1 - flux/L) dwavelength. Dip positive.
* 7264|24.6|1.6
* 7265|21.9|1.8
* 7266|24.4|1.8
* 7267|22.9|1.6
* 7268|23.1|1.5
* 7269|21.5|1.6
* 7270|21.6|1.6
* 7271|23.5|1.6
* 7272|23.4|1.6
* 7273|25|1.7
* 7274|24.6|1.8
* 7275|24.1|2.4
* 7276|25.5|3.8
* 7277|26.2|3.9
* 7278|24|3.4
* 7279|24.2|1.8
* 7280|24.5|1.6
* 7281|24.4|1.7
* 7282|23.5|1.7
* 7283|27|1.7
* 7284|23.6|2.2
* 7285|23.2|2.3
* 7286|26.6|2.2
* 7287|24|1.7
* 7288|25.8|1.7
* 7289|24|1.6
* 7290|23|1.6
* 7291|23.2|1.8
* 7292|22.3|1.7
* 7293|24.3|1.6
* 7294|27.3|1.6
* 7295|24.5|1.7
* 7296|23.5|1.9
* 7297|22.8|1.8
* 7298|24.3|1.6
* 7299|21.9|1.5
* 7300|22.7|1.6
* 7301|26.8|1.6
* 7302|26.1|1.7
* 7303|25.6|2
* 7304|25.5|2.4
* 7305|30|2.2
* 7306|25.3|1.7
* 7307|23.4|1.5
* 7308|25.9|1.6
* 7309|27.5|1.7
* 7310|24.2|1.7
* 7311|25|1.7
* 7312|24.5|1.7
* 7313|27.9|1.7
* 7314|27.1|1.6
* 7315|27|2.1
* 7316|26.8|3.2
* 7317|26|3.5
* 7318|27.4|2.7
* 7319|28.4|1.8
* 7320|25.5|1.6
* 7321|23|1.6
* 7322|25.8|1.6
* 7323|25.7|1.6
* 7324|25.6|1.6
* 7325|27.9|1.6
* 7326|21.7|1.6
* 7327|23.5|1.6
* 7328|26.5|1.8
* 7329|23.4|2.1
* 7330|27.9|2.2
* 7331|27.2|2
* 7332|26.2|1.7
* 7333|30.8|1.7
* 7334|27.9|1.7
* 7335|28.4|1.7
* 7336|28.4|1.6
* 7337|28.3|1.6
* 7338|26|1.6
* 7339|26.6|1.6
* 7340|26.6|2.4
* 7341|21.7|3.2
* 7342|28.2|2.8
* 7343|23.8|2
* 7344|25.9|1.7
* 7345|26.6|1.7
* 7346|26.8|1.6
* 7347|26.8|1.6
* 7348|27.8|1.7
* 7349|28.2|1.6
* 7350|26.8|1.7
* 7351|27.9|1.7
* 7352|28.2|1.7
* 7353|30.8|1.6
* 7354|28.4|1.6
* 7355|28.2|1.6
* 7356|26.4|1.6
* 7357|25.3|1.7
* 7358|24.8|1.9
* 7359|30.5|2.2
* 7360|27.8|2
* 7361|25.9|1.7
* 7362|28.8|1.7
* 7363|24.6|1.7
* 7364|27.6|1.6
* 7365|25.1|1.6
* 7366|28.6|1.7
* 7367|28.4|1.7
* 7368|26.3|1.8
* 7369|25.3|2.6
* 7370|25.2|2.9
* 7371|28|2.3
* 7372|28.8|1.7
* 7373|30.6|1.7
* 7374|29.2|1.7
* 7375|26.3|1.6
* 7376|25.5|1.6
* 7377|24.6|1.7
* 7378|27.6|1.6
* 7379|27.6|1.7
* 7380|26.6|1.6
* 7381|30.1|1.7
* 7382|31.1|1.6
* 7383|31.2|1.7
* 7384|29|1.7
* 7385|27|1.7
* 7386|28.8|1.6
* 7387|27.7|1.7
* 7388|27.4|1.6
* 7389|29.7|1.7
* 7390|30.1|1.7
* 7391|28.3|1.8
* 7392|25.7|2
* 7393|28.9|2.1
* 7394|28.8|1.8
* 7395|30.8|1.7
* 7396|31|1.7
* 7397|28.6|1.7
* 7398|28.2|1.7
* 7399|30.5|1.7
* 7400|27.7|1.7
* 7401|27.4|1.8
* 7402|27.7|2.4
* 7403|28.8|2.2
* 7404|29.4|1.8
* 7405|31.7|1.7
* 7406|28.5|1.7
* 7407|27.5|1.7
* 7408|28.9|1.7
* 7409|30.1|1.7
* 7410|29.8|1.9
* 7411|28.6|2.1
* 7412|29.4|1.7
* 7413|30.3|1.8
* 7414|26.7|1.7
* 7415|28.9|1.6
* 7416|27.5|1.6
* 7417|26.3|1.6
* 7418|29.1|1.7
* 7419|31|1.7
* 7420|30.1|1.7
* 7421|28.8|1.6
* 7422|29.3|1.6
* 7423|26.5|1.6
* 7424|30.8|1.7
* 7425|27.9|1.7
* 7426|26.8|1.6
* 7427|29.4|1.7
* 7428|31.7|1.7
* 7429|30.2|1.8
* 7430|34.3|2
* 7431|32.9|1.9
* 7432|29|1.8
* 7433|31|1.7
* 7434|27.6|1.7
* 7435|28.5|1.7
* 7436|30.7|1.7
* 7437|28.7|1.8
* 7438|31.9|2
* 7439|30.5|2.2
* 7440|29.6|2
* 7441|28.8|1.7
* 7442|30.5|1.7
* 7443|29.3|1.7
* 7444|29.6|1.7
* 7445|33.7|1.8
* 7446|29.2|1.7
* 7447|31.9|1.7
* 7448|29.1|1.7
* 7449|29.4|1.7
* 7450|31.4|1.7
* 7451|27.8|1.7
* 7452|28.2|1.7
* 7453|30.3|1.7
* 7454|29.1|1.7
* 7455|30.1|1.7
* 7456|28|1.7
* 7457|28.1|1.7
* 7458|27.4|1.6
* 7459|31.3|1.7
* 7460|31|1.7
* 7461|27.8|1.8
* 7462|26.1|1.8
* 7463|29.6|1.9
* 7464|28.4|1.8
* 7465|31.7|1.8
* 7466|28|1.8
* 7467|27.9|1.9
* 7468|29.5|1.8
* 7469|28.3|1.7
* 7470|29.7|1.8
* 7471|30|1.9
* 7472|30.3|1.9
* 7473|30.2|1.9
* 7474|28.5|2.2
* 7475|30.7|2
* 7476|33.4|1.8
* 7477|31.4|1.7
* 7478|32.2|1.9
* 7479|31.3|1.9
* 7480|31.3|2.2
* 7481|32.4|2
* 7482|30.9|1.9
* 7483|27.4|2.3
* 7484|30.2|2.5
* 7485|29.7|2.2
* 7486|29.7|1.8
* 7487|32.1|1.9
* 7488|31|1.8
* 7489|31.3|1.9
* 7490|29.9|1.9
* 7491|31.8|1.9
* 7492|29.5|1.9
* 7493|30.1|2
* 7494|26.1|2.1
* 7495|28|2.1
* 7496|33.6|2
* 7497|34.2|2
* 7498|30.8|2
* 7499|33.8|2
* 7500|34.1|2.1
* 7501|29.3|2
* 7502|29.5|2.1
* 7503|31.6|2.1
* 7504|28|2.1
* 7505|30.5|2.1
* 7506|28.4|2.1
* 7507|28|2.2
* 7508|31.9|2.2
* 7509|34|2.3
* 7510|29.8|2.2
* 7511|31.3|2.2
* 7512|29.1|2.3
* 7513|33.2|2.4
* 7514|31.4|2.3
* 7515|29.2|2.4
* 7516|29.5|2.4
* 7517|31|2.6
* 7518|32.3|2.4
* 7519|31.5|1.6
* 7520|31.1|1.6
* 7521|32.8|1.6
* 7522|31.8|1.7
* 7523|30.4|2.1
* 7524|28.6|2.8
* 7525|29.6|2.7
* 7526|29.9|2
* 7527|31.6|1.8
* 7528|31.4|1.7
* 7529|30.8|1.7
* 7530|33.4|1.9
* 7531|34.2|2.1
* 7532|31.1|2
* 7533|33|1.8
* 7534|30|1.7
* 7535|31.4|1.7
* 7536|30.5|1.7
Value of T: -1.5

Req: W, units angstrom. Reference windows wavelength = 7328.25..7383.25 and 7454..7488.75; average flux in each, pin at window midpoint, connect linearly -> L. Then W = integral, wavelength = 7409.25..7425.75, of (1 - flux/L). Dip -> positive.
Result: -0.1 angstrom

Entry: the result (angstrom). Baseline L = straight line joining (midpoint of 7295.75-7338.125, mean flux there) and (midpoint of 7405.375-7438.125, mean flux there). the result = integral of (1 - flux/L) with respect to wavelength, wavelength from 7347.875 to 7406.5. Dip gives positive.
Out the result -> -0.4 angstrom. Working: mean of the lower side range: 26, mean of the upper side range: 29.3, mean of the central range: 28.1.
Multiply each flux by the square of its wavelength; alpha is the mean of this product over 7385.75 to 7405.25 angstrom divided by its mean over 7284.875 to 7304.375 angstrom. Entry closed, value 1.2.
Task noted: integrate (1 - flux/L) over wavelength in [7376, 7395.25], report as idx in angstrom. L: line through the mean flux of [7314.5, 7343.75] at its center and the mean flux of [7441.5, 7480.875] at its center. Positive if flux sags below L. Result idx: -0.4 angstrom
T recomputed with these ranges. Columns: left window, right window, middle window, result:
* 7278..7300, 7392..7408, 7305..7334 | -0.7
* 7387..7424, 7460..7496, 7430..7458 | -0.4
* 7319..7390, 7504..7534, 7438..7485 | -0.3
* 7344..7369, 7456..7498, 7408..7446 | -0.9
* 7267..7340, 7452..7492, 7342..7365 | -0.4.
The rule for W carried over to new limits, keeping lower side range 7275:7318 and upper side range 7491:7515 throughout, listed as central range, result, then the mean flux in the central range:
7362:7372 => 0.1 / 26.8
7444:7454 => -0.3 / 30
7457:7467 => 0.2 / 28.9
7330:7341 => -0.5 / 27.4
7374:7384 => -0.2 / 28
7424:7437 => -0.6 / 30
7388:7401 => -0.6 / 28.9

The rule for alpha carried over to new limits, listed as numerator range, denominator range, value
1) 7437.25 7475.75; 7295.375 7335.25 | 1.19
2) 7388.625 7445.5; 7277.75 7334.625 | 1.19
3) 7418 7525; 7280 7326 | 1.25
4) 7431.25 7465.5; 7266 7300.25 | 1.29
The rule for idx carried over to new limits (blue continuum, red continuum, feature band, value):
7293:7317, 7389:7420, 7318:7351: 0.08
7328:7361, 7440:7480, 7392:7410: -0.39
